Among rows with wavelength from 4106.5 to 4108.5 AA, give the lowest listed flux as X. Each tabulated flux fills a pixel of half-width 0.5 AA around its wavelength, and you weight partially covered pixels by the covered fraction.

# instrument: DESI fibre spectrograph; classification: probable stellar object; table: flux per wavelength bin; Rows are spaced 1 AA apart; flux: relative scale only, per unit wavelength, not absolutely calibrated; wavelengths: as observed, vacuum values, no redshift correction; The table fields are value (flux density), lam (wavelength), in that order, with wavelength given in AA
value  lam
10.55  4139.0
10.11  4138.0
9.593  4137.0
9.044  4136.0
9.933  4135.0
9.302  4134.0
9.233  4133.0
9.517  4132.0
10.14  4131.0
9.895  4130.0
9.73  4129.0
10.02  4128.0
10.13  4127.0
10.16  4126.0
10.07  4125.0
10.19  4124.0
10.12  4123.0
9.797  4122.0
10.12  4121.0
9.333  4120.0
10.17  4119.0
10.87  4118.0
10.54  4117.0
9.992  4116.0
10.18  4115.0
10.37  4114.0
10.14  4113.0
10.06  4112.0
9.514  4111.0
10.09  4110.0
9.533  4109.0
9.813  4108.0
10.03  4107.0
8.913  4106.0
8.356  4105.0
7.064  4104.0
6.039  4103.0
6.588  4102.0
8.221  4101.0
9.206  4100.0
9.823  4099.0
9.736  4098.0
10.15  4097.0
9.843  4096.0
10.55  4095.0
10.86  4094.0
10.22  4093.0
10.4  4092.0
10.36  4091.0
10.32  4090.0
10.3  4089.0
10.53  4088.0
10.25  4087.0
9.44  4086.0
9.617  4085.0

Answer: 9.813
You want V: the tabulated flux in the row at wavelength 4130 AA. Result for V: 9.895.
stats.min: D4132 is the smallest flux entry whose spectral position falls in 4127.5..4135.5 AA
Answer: 9.233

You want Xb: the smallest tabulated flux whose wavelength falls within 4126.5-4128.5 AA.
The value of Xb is 10.02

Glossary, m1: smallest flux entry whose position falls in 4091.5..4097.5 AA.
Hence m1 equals 9.843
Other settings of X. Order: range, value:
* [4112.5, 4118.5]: 9.992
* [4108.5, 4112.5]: 9.514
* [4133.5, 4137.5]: 9.044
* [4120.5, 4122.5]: 9.797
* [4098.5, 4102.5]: 6.588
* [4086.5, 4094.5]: 10.22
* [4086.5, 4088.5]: 10.25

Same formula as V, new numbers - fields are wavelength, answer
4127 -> 10.13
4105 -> 8.356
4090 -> 10.32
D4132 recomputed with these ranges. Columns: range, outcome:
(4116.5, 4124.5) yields 9.333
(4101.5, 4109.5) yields 6.039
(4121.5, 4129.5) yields 9.73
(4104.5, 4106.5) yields 8.356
